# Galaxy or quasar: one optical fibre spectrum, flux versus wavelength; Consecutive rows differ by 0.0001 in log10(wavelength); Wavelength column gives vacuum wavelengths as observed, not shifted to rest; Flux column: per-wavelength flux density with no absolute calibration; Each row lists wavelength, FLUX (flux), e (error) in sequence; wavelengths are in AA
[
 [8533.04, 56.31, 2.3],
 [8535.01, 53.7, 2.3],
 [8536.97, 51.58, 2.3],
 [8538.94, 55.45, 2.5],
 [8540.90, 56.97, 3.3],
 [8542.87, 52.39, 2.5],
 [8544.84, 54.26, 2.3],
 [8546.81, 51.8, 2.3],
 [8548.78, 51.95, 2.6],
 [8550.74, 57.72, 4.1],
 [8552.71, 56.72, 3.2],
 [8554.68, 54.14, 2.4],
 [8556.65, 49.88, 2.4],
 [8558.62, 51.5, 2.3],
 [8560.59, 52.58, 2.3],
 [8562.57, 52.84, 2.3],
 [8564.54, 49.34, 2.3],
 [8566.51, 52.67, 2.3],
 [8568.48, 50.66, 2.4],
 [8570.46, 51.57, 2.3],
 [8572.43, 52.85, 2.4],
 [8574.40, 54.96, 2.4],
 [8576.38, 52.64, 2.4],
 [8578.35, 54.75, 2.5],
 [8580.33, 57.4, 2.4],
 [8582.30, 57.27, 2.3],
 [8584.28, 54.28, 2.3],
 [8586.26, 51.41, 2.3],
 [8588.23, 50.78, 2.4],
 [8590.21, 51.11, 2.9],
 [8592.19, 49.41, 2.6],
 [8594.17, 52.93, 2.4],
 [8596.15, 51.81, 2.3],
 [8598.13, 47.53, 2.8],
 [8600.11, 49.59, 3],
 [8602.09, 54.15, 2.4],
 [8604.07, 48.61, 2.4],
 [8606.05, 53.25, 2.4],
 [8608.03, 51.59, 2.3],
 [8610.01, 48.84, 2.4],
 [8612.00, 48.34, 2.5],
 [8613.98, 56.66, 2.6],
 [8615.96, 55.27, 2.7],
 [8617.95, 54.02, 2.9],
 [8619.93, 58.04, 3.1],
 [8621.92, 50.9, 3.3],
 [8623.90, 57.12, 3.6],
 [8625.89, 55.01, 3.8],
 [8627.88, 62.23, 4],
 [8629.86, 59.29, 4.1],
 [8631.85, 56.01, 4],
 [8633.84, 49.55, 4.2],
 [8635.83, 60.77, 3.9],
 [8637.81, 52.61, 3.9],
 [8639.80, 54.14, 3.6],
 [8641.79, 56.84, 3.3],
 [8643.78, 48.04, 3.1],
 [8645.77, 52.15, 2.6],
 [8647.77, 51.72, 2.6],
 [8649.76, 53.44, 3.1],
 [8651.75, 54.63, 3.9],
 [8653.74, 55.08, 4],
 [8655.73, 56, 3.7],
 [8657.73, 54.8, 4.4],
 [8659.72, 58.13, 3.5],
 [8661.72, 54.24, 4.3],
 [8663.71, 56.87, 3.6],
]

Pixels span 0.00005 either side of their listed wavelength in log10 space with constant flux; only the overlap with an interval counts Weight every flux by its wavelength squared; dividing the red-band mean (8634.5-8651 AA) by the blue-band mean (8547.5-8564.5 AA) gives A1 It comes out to 1.03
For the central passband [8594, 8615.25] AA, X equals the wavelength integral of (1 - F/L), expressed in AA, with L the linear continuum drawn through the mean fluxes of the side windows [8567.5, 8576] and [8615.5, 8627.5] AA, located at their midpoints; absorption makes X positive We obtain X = 1.25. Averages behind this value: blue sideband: 52.5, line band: 51.2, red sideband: 55.4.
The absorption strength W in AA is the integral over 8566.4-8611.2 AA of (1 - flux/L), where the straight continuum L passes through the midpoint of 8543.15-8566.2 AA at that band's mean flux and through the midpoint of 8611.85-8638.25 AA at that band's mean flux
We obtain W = 1.8 AA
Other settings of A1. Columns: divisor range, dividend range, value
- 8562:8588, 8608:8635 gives 1.04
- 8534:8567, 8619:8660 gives 1.05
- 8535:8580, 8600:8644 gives 1.03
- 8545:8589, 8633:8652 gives 1.02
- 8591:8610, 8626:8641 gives 1.12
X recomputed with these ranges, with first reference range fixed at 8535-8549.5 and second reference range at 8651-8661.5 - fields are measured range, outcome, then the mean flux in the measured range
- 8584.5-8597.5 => 0.74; 51.3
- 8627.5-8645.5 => 0.04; 55.2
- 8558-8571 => 0.56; 51.6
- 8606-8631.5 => 0.09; 54.7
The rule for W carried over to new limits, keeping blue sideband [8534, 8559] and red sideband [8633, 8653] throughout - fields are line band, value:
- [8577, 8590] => -0.1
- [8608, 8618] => 0.2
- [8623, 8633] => -0.8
